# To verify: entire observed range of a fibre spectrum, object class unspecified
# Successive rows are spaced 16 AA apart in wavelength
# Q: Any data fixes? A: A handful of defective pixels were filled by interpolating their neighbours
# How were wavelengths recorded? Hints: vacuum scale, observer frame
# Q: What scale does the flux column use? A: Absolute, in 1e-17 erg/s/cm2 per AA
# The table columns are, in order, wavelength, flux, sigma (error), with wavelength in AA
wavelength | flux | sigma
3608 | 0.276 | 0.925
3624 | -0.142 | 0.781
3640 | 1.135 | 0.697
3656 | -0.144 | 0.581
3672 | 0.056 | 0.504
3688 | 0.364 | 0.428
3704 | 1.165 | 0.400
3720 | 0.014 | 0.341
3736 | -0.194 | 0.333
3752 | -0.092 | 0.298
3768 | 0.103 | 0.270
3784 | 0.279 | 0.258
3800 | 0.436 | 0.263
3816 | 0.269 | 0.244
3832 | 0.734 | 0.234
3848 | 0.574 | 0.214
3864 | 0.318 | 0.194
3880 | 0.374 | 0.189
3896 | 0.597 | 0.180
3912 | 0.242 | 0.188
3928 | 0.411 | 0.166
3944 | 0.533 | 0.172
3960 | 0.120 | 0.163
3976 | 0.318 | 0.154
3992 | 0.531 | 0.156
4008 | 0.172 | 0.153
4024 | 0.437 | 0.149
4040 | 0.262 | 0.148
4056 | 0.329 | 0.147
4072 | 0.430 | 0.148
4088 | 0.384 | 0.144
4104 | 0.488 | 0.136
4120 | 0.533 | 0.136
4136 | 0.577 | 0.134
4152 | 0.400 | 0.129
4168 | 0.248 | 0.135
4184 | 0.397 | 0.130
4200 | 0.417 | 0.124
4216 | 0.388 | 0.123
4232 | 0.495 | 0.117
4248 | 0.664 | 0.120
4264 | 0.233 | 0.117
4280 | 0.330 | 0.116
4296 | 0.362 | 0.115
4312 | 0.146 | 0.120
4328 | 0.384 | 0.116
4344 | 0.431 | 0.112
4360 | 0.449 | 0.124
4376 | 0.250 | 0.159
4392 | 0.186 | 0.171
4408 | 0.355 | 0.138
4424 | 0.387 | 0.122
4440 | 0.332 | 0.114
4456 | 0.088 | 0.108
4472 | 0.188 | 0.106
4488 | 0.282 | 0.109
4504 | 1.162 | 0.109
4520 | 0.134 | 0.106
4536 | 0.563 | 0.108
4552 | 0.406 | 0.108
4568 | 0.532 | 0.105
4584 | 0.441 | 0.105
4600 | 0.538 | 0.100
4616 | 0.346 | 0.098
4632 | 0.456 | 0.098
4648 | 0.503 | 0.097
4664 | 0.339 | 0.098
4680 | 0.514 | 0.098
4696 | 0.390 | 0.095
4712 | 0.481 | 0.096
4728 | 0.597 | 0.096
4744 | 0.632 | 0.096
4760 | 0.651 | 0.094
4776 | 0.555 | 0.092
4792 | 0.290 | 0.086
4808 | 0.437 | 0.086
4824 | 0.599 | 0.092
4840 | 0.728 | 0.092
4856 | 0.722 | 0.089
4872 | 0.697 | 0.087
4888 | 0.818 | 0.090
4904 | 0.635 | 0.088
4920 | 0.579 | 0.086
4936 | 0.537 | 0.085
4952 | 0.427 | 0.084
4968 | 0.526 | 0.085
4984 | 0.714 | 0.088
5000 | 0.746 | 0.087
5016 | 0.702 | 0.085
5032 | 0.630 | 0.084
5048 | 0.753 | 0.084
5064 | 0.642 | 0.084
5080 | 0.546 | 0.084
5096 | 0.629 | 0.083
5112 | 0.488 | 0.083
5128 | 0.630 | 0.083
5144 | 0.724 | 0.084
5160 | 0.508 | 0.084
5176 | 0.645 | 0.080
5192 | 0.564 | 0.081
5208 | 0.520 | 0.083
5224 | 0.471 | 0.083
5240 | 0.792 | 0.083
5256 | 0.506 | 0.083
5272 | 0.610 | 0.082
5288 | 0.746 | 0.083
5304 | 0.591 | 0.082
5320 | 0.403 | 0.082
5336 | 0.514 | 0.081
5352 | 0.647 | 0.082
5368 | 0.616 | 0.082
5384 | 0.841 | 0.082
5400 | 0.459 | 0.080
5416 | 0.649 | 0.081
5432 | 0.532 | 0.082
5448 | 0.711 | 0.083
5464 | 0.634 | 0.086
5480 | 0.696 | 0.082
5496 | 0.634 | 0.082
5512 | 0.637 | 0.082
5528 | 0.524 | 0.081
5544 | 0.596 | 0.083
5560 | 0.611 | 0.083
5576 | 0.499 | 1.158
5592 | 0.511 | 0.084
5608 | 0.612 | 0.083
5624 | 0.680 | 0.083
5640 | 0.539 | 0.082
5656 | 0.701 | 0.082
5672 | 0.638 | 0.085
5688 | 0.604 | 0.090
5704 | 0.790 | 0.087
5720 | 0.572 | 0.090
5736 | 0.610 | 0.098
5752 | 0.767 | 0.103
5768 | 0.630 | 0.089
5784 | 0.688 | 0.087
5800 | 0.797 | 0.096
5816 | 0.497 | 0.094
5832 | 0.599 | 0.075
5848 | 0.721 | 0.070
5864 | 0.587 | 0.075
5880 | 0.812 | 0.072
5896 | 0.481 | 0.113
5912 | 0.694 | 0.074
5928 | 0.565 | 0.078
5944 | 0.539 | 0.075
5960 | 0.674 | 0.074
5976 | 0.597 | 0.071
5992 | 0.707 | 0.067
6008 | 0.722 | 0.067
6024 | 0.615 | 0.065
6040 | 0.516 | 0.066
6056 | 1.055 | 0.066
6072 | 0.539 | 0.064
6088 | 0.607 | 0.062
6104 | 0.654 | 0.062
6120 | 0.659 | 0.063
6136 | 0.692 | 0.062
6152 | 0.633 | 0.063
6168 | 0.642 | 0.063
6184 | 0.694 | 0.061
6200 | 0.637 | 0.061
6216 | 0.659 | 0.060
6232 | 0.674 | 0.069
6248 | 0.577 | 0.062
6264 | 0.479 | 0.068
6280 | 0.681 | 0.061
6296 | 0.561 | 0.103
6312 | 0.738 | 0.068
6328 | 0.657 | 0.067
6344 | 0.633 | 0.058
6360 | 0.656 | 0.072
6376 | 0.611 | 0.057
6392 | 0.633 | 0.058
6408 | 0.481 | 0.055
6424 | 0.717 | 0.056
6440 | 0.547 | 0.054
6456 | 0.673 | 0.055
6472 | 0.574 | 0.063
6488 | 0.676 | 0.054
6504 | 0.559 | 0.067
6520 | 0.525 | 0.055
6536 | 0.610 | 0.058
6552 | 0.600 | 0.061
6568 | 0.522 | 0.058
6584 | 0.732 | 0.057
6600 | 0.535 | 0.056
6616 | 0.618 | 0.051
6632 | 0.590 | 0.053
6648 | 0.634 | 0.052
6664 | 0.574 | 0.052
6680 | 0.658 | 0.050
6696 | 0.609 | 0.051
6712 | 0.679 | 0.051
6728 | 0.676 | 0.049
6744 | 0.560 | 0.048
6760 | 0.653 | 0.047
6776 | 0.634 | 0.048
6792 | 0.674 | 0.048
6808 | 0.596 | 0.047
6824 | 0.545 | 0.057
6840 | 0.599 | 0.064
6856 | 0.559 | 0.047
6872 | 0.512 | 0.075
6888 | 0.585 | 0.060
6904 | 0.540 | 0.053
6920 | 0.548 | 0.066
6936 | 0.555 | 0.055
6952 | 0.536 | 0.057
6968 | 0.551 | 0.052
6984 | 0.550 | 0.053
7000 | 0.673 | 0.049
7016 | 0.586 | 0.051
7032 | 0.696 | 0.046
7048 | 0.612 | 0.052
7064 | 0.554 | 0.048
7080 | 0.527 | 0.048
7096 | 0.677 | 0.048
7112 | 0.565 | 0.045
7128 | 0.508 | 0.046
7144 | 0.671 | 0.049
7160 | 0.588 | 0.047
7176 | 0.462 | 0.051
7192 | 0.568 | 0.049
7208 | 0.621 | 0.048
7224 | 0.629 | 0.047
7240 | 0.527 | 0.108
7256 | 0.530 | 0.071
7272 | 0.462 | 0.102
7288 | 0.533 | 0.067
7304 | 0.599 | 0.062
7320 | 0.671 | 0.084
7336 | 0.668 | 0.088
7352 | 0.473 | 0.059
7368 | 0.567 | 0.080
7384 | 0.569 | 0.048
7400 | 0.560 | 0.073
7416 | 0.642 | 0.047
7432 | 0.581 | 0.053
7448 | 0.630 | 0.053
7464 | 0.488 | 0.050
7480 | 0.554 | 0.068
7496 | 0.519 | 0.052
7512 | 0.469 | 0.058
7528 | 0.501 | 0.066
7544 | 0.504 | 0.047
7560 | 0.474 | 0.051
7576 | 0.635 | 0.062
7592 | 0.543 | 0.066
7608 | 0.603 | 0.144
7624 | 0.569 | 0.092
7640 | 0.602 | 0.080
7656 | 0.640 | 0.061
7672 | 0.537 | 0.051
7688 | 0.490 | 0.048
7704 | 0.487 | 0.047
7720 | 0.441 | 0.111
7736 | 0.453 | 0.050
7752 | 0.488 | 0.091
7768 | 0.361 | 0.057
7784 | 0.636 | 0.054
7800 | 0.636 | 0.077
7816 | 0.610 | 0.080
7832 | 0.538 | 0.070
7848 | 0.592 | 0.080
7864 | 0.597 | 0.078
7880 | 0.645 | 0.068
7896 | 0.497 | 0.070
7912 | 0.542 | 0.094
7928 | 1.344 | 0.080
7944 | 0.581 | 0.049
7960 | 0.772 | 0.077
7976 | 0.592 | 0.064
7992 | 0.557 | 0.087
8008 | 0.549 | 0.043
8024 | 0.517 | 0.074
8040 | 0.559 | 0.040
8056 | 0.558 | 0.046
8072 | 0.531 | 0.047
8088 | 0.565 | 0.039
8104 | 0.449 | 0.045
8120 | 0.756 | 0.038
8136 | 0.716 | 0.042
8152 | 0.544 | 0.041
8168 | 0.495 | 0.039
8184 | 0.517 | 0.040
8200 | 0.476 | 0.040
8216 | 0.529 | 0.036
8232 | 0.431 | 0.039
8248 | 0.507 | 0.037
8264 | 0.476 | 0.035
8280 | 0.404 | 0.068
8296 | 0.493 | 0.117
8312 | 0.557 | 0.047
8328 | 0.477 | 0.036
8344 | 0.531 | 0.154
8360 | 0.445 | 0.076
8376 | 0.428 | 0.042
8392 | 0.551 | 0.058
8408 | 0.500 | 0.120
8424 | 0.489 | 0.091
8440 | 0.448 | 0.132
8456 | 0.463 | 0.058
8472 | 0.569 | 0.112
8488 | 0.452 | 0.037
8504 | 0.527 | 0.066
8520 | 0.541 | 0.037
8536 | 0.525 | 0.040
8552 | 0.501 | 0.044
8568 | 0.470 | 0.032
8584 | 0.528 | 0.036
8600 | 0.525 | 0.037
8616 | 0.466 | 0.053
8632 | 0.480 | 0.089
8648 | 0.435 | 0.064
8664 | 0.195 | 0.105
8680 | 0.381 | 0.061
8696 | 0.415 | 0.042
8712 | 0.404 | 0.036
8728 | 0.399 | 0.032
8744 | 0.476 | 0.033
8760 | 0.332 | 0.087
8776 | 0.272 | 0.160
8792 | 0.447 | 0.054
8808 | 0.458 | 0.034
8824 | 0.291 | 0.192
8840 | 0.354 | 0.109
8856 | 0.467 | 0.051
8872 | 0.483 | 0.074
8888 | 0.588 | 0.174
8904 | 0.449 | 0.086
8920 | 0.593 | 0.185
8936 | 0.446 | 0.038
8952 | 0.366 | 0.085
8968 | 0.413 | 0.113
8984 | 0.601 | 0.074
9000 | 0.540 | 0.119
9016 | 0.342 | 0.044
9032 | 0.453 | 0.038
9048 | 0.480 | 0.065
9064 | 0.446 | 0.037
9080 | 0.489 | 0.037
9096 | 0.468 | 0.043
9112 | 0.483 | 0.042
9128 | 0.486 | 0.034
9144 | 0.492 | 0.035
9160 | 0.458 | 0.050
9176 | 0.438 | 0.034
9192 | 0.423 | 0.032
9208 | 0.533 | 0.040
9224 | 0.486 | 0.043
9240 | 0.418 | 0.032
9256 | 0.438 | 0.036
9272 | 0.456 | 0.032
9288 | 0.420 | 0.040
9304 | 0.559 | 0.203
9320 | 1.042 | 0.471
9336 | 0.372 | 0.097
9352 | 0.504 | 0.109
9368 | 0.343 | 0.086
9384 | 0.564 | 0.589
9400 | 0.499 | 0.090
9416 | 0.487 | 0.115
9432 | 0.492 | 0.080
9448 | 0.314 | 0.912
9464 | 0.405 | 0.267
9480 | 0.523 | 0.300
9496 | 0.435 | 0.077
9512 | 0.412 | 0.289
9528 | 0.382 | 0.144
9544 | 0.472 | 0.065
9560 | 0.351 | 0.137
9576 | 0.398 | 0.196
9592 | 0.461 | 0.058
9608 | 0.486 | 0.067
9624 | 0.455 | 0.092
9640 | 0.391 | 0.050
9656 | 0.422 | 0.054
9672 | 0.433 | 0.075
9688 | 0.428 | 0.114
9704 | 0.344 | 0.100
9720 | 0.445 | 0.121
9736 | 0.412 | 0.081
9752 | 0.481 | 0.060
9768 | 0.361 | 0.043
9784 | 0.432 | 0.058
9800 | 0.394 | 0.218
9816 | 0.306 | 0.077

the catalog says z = 0.208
